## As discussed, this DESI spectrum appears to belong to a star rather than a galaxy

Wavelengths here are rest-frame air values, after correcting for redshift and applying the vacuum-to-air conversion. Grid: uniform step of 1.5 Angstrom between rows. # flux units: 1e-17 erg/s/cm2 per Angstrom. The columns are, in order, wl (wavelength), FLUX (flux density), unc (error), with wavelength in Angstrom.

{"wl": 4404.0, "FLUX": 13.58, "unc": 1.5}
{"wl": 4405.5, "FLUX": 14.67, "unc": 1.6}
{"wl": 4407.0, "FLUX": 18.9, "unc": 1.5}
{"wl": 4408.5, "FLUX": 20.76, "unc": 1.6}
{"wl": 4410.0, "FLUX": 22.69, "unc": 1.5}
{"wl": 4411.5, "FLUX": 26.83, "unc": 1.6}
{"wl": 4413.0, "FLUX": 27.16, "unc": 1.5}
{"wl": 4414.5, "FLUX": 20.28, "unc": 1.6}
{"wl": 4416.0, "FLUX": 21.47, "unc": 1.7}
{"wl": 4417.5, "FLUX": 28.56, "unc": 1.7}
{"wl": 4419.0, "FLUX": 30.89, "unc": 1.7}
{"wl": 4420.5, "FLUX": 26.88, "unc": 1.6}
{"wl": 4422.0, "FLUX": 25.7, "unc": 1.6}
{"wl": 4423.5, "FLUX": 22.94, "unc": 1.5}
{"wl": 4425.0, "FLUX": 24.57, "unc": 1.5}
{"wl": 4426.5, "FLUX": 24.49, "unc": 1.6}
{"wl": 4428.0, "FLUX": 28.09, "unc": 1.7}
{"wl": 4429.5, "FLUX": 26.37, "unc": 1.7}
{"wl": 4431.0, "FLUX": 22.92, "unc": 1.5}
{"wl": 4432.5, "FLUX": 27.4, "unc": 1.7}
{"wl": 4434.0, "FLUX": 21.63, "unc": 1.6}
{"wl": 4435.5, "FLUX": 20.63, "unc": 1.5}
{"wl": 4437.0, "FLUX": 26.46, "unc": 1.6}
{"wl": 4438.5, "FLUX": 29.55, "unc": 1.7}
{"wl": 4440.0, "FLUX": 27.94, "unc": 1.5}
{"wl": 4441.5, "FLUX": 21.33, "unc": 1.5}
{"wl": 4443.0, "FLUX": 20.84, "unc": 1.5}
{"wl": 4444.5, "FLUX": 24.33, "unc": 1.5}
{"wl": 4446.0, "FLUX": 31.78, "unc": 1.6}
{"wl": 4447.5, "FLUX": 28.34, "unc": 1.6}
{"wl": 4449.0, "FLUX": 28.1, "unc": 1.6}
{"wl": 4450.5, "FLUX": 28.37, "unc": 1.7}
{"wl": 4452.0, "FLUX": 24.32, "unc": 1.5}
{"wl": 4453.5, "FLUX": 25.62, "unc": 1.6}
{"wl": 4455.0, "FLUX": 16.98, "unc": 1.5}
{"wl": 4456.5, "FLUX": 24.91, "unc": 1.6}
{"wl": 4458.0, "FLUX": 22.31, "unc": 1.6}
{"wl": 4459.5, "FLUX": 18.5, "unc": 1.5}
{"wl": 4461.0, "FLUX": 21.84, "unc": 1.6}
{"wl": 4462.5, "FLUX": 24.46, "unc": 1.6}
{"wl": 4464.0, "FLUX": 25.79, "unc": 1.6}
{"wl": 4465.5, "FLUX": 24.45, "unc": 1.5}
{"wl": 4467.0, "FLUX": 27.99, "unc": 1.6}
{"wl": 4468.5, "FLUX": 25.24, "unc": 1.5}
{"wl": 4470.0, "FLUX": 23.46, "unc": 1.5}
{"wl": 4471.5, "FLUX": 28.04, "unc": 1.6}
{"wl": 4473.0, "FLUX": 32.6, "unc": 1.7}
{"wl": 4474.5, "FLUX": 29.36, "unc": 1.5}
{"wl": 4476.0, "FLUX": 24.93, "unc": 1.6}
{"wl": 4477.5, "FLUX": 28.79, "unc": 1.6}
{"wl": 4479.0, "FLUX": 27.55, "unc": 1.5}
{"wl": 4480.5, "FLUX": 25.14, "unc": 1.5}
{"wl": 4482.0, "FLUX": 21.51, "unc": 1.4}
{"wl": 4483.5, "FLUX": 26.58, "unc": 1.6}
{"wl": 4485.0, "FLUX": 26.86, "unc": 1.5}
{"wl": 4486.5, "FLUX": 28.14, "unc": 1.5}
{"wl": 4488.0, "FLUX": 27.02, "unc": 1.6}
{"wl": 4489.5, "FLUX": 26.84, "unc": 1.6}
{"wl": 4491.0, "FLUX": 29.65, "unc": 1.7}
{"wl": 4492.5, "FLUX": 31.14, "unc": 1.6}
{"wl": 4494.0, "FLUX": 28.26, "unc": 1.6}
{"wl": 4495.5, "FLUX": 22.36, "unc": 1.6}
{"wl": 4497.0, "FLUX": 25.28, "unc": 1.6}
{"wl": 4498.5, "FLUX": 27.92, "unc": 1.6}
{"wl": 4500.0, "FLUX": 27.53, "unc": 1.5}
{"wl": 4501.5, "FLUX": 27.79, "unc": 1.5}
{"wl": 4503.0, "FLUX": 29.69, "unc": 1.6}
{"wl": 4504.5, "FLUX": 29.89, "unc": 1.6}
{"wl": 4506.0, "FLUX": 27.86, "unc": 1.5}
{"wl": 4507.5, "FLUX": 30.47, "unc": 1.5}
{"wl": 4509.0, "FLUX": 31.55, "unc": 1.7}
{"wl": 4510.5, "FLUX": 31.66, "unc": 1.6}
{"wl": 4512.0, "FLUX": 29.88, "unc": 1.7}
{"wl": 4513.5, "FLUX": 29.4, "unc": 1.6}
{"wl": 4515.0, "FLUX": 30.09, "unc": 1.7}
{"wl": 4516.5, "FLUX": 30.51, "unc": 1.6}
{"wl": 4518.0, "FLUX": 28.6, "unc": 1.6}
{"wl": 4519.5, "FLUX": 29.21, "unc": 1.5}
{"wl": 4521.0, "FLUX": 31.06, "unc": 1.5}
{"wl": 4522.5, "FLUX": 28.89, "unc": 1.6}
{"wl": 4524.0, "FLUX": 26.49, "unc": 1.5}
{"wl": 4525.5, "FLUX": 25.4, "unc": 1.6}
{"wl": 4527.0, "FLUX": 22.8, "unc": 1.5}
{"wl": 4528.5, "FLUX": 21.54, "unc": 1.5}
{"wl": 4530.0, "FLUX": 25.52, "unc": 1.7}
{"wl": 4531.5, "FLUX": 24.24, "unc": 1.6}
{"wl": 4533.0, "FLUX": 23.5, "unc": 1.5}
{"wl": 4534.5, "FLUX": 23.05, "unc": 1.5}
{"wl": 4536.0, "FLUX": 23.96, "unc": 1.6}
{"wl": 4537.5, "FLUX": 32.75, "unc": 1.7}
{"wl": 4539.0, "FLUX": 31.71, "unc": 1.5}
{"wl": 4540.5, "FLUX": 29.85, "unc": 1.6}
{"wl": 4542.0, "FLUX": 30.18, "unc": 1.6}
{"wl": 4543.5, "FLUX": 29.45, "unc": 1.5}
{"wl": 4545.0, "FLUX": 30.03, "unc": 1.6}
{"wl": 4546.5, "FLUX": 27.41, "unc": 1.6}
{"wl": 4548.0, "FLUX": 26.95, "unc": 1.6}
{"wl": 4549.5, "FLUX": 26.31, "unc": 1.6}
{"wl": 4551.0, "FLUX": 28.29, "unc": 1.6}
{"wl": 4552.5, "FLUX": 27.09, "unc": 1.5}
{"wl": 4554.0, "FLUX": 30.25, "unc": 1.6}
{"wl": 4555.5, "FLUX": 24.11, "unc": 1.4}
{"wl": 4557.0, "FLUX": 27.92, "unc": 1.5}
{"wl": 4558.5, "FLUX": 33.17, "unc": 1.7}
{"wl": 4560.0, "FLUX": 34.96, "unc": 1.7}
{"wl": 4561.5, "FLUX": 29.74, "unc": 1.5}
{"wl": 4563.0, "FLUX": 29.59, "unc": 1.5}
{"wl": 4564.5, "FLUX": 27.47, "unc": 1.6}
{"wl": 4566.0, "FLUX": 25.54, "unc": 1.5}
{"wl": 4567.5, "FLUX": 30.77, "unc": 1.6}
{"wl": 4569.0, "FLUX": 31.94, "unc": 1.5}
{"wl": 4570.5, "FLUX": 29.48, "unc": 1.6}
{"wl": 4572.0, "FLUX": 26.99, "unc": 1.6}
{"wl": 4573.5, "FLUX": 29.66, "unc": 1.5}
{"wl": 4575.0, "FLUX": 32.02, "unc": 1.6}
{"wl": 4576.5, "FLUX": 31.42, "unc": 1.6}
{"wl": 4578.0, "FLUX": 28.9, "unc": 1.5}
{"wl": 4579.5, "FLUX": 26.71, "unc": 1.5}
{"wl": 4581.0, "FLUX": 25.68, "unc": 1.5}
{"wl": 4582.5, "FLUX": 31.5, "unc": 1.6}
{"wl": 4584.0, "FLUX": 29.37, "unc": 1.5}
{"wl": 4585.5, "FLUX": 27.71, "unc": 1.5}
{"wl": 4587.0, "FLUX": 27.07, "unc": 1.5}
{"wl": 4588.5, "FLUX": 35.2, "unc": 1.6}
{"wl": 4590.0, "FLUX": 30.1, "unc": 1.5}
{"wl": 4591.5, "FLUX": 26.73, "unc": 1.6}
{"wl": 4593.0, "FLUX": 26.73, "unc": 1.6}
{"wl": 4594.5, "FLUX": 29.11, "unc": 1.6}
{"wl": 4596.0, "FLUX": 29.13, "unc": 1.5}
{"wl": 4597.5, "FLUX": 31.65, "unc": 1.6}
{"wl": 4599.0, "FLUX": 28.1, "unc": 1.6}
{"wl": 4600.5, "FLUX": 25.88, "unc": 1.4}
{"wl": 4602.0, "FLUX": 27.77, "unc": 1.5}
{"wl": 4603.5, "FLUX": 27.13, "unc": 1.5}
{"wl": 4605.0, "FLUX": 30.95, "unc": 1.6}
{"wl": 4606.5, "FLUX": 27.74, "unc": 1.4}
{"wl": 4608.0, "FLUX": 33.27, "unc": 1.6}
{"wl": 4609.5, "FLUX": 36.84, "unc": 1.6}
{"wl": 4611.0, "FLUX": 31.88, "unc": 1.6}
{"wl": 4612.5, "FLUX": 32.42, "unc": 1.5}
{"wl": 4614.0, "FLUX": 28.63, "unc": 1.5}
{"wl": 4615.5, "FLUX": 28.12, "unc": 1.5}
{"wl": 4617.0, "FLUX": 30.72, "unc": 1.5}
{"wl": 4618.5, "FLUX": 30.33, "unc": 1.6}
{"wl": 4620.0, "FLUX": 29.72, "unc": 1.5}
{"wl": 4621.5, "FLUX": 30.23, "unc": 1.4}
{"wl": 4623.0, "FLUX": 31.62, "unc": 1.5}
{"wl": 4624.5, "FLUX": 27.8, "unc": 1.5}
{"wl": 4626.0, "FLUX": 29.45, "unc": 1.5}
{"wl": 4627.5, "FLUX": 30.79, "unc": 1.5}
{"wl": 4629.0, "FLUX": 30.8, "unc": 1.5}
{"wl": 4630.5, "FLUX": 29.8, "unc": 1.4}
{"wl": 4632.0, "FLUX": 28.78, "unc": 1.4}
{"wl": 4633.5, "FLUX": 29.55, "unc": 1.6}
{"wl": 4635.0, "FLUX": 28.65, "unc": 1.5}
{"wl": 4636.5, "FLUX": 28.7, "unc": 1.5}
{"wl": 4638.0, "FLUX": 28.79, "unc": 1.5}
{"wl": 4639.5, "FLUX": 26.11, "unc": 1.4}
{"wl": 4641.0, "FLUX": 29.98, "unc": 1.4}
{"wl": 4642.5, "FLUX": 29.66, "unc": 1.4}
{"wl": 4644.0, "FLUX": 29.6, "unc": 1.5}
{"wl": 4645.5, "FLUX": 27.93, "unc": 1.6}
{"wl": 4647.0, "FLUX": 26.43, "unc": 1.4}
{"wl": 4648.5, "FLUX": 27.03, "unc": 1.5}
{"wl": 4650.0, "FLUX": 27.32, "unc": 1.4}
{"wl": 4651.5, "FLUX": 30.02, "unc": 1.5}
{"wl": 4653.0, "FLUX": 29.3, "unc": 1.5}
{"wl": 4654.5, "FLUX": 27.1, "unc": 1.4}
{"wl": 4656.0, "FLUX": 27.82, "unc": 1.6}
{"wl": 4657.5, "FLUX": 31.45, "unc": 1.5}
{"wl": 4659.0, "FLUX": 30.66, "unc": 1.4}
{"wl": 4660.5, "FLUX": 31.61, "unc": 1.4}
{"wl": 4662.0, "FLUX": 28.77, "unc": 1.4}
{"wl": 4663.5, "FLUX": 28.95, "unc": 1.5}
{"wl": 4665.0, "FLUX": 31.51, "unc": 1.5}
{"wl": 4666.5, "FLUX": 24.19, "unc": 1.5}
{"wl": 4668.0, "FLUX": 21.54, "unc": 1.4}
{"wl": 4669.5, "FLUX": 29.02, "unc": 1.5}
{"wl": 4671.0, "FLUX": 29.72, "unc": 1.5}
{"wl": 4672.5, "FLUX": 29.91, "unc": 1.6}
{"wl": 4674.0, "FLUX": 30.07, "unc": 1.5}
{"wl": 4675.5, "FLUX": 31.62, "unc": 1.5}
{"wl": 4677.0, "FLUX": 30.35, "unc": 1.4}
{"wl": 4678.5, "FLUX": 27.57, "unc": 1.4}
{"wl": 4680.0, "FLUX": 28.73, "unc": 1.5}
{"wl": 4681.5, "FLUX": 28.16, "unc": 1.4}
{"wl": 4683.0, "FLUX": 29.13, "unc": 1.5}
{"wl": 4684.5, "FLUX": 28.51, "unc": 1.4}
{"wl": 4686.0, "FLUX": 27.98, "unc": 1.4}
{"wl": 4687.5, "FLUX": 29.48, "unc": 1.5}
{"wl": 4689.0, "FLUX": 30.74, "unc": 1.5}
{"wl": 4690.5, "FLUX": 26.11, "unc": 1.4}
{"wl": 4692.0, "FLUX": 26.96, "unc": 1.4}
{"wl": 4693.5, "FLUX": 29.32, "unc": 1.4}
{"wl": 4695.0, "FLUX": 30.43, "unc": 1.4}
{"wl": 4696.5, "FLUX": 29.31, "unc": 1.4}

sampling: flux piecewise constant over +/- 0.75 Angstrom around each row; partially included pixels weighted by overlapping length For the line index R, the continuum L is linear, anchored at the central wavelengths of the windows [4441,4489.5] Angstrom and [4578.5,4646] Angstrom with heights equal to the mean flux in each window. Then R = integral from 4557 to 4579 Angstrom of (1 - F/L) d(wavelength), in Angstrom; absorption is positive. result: -1.4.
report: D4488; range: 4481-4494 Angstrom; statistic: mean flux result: 27.2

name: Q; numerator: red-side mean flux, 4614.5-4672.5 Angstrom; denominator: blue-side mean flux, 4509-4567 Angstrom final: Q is 1.0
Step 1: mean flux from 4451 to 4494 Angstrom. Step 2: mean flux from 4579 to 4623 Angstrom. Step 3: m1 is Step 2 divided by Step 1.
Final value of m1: 1.15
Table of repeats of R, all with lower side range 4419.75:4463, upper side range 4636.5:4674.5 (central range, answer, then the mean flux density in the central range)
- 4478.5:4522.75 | -4.2 Angstrom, 28.3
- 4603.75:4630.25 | -2.6 Angstrom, 30.6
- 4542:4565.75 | -1.8 Angstrom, 28.8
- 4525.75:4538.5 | 0.7 Angstrom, 24.8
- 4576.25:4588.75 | -0.8 Angstrom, 29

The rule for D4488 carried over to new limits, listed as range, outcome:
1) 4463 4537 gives 27.3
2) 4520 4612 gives 28.6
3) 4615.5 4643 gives 29.5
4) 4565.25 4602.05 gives 29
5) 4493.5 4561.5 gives 28.1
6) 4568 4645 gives 29.5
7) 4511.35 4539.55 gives 27.3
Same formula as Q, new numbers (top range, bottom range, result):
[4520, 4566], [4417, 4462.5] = 1.11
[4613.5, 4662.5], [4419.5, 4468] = 1.17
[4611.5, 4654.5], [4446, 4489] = 1.14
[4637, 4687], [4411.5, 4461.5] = 1.15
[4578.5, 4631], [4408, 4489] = 1.17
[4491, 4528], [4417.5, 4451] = 1.10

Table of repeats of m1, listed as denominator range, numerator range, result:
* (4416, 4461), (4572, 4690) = 1.17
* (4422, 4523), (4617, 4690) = 1.09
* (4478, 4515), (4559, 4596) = 1.05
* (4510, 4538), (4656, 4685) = 1.07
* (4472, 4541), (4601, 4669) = 1.06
